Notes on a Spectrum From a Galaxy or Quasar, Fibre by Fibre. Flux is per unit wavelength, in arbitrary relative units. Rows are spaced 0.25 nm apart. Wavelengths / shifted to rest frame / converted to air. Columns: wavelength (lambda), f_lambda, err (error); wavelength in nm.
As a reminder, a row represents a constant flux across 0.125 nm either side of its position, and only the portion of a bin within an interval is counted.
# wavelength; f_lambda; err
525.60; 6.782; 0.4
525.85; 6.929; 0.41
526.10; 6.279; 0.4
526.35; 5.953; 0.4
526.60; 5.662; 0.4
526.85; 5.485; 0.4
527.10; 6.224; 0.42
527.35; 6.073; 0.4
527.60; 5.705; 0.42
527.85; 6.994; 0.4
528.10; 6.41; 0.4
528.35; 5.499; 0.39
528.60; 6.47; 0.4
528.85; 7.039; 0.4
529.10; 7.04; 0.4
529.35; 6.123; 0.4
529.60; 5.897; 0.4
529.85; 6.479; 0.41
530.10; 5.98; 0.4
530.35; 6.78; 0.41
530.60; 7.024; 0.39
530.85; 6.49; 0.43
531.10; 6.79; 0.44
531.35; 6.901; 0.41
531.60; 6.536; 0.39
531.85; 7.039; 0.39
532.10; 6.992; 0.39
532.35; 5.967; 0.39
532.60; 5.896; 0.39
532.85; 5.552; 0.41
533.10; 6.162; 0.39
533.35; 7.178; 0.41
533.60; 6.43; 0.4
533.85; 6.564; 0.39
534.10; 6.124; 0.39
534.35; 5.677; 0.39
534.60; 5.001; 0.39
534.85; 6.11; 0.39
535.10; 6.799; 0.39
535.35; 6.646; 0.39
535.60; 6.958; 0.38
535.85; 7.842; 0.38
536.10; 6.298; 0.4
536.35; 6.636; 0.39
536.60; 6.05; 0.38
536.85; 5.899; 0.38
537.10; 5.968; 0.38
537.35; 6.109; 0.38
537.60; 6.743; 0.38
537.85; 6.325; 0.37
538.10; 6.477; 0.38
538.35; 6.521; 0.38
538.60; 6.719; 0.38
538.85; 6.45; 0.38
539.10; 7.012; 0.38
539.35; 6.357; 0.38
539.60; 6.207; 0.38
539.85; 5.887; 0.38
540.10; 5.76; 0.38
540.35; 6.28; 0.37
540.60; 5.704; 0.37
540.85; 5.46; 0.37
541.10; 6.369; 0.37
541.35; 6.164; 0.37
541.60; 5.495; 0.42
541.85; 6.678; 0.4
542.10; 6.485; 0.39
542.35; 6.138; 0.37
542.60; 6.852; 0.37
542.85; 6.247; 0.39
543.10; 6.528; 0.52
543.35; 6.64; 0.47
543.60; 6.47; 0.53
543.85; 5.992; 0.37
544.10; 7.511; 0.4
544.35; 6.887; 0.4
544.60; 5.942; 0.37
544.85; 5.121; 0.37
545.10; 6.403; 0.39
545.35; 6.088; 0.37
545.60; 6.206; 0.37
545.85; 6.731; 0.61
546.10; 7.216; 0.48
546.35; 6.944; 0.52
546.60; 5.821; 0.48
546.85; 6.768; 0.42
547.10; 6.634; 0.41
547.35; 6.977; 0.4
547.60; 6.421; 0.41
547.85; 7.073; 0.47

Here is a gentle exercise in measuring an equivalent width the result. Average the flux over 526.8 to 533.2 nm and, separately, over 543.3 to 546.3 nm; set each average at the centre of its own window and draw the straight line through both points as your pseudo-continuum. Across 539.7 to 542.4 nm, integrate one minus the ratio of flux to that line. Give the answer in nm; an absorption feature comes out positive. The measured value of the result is 0.16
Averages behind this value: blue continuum 6.38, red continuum 6.44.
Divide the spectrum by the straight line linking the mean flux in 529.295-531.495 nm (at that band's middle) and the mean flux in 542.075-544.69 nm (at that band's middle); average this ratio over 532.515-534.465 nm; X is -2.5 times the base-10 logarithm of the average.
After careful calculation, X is 0.05 mag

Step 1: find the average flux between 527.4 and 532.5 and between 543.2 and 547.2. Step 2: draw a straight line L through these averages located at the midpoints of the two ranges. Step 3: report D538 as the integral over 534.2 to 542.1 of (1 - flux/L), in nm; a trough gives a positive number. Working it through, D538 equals 0.24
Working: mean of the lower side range 6.5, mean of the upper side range 6.46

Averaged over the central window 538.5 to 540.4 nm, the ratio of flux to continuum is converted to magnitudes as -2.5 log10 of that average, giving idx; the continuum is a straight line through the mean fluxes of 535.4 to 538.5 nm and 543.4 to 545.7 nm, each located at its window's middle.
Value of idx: 0.02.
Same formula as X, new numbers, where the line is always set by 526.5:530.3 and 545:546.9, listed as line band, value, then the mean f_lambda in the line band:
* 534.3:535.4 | 0.05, 6.03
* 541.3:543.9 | 0.02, 6.35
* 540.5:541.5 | 0.09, 5.92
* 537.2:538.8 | -0.02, 6.47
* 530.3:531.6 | -0.08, 6.77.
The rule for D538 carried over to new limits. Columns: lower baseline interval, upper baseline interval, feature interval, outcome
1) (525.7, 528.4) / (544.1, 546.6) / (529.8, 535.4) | -0.16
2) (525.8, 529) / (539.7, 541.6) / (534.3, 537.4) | -0.16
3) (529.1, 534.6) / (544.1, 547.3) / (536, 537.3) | 0.05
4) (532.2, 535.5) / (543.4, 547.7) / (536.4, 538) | 0.01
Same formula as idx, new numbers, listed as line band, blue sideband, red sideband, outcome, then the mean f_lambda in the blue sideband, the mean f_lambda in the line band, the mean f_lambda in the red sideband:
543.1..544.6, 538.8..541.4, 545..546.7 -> -0.042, 6.14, 6.62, 6.5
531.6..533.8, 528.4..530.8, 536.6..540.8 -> 0.001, 6.5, 6.42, 6.25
